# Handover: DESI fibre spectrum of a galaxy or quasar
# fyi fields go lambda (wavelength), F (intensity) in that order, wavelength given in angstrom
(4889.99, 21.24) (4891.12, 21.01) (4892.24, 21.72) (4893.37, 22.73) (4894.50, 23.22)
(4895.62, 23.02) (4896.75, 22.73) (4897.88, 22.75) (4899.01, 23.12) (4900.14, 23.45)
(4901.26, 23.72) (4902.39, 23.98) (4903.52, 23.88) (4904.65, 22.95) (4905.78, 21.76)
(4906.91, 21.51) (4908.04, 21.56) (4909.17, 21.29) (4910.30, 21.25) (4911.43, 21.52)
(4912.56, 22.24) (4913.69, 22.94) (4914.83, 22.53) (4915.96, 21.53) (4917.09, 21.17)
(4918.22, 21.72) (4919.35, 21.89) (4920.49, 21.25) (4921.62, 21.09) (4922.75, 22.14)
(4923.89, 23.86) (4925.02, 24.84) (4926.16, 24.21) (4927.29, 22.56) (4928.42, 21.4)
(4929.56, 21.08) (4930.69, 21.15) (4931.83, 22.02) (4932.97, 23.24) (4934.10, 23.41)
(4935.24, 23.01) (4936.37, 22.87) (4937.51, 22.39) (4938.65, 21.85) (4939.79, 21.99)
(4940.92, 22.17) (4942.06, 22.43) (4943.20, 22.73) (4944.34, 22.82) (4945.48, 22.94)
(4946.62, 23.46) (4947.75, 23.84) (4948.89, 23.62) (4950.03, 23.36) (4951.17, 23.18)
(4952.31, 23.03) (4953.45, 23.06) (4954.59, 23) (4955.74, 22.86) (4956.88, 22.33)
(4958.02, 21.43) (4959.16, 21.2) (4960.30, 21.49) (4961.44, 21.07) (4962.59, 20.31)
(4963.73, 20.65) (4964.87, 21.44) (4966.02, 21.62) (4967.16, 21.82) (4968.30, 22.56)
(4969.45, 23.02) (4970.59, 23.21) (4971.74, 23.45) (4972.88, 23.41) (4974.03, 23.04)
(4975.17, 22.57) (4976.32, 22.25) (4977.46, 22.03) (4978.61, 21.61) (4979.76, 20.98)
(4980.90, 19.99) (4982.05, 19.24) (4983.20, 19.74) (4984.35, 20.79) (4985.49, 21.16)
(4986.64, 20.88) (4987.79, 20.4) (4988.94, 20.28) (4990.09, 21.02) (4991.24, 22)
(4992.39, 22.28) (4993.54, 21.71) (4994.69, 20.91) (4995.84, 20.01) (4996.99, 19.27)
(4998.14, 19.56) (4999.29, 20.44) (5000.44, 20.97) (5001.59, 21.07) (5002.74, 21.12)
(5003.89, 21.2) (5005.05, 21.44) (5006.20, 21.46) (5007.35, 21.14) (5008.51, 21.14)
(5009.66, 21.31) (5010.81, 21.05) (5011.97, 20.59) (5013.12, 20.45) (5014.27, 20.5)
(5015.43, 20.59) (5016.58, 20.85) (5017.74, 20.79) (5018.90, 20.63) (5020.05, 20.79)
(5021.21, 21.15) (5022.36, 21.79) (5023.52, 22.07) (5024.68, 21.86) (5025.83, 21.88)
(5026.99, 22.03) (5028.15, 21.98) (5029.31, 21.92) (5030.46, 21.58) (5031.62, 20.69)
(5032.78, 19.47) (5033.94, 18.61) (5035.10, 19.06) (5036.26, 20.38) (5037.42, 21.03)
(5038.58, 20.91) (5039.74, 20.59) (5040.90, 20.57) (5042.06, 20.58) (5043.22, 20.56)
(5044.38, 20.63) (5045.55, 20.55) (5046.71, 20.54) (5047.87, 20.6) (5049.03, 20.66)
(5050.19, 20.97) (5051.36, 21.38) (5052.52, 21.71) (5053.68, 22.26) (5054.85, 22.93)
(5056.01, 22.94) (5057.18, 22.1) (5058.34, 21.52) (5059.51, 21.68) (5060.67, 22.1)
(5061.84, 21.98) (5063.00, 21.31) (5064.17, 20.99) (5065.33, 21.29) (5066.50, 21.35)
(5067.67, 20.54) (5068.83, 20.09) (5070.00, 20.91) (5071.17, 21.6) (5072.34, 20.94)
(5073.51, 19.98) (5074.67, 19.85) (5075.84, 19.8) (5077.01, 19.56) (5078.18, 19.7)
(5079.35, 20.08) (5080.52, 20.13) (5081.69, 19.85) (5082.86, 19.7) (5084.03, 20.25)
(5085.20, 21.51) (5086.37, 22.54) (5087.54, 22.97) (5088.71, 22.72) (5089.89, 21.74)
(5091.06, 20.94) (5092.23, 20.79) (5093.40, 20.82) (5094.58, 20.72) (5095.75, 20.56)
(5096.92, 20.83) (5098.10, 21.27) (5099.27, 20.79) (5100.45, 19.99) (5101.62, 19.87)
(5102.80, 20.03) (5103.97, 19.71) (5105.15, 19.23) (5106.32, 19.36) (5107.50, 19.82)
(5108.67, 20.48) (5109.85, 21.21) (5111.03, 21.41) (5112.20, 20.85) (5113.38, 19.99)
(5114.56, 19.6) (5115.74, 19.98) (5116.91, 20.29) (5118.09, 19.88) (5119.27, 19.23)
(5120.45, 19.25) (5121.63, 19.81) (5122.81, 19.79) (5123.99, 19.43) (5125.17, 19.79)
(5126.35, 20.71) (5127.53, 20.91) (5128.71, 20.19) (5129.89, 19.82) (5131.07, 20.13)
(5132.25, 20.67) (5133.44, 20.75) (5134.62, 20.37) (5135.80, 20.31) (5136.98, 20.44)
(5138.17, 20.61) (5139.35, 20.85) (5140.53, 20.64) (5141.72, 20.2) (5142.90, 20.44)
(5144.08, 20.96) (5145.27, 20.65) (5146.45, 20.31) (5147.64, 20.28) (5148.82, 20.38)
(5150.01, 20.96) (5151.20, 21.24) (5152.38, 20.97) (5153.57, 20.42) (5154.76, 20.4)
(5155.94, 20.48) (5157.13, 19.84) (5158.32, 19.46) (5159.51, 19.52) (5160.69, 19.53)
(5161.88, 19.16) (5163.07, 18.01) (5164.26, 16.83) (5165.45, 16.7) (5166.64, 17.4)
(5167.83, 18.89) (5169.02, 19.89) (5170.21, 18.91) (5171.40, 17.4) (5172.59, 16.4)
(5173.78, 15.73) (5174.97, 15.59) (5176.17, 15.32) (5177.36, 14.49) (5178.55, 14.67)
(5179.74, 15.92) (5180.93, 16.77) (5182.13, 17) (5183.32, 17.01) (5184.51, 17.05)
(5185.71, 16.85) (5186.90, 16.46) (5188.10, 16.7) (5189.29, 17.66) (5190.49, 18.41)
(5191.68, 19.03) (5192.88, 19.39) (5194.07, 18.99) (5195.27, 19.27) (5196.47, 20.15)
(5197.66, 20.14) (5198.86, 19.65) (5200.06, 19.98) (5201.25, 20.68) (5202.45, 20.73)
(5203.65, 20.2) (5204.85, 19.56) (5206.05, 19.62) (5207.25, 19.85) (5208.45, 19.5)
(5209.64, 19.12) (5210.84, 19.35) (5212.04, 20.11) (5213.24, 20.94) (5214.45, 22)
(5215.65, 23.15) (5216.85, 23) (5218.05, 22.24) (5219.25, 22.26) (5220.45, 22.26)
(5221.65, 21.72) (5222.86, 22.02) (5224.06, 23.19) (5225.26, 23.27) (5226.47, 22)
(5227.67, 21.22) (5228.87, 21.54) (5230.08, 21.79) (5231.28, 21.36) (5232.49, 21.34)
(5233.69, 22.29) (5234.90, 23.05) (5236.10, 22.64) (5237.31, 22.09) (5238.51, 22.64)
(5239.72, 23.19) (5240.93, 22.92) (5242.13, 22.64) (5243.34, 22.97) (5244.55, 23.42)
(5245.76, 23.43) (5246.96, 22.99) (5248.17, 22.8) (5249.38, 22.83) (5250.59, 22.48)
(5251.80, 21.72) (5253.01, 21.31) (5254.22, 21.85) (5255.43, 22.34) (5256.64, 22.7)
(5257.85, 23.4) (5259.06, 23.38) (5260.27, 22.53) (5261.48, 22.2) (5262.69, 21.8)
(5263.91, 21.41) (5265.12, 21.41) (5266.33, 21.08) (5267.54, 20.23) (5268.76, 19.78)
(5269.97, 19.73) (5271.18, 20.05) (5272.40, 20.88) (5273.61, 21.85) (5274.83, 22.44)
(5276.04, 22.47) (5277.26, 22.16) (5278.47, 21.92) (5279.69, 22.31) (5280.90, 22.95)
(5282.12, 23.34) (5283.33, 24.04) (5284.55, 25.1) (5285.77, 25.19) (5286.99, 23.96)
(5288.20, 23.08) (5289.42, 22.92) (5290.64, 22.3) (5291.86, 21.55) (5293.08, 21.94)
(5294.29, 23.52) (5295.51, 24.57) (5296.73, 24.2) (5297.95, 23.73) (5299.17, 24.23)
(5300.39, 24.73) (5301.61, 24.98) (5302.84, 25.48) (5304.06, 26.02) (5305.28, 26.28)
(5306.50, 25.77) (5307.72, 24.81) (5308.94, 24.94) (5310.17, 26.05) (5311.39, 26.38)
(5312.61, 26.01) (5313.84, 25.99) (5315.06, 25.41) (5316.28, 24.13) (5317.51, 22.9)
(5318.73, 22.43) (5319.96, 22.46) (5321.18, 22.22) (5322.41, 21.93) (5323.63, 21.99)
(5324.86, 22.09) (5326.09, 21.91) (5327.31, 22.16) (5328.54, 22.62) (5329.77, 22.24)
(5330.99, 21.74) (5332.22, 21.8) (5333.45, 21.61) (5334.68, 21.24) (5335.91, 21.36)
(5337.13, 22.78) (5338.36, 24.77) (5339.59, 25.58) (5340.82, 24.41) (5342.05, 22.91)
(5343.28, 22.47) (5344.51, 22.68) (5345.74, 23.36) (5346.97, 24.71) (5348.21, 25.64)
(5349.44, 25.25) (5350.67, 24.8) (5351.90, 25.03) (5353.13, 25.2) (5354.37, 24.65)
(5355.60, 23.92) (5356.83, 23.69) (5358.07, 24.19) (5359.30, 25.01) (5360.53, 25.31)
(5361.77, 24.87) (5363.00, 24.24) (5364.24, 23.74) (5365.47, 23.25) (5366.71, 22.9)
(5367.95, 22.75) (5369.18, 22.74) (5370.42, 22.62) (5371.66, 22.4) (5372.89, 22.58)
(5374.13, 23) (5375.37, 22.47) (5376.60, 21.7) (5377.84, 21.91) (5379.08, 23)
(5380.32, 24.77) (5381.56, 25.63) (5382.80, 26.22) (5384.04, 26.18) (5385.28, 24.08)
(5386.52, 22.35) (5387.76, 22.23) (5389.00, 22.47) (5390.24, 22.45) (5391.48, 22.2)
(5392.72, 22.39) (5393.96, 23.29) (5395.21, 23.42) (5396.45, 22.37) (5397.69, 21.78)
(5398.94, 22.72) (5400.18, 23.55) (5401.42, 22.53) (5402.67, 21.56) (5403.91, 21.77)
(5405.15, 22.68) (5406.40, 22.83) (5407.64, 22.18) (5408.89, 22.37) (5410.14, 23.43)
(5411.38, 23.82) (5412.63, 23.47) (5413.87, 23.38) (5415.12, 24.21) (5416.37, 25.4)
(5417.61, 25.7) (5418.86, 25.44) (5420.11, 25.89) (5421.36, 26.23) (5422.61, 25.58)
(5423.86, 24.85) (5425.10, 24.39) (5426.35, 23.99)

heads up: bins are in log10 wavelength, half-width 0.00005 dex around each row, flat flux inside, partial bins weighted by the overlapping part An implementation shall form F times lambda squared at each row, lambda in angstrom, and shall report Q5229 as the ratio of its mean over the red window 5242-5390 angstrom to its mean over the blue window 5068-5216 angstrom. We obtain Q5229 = 1.27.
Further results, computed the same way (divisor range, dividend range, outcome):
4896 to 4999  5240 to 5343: 1.19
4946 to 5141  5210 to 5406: 1.21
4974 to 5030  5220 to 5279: 1.15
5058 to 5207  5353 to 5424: 1.32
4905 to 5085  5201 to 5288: 1.13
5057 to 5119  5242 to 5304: 1.18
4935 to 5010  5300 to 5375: 1.26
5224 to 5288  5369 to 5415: 1.08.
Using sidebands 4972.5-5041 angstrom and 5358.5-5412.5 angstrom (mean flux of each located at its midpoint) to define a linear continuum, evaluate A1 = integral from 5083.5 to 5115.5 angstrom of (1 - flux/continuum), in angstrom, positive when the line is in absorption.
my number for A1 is 1.2 angstrom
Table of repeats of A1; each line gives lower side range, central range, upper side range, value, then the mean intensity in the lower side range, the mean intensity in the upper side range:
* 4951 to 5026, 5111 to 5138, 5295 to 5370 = 2.7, 21.4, 23.9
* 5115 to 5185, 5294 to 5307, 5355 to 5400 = -1.8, 19.1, 23.4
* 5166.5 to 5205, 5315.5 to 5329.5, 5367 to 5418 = -0.7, 17.9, 23.1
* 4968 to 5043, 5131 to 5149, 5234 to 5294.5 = 1.1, 21.1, 22.4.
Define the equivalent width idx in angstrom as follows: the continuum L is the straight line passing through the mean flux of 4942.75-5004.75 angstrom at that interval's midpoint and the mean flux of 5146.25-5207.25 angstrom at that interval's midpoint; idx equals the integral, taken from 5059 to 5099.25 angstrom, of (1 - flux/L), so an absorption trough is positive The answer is -1.67 angstrom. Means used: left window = 21.7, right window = 18.6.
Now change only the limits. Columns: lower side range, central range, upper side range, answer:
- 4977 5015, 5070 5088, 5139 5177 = -0.5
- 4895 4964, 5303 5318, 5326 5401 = -1.4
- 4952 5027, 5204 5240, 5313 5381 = 1.7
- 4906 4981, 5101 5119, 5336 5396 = 2.2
